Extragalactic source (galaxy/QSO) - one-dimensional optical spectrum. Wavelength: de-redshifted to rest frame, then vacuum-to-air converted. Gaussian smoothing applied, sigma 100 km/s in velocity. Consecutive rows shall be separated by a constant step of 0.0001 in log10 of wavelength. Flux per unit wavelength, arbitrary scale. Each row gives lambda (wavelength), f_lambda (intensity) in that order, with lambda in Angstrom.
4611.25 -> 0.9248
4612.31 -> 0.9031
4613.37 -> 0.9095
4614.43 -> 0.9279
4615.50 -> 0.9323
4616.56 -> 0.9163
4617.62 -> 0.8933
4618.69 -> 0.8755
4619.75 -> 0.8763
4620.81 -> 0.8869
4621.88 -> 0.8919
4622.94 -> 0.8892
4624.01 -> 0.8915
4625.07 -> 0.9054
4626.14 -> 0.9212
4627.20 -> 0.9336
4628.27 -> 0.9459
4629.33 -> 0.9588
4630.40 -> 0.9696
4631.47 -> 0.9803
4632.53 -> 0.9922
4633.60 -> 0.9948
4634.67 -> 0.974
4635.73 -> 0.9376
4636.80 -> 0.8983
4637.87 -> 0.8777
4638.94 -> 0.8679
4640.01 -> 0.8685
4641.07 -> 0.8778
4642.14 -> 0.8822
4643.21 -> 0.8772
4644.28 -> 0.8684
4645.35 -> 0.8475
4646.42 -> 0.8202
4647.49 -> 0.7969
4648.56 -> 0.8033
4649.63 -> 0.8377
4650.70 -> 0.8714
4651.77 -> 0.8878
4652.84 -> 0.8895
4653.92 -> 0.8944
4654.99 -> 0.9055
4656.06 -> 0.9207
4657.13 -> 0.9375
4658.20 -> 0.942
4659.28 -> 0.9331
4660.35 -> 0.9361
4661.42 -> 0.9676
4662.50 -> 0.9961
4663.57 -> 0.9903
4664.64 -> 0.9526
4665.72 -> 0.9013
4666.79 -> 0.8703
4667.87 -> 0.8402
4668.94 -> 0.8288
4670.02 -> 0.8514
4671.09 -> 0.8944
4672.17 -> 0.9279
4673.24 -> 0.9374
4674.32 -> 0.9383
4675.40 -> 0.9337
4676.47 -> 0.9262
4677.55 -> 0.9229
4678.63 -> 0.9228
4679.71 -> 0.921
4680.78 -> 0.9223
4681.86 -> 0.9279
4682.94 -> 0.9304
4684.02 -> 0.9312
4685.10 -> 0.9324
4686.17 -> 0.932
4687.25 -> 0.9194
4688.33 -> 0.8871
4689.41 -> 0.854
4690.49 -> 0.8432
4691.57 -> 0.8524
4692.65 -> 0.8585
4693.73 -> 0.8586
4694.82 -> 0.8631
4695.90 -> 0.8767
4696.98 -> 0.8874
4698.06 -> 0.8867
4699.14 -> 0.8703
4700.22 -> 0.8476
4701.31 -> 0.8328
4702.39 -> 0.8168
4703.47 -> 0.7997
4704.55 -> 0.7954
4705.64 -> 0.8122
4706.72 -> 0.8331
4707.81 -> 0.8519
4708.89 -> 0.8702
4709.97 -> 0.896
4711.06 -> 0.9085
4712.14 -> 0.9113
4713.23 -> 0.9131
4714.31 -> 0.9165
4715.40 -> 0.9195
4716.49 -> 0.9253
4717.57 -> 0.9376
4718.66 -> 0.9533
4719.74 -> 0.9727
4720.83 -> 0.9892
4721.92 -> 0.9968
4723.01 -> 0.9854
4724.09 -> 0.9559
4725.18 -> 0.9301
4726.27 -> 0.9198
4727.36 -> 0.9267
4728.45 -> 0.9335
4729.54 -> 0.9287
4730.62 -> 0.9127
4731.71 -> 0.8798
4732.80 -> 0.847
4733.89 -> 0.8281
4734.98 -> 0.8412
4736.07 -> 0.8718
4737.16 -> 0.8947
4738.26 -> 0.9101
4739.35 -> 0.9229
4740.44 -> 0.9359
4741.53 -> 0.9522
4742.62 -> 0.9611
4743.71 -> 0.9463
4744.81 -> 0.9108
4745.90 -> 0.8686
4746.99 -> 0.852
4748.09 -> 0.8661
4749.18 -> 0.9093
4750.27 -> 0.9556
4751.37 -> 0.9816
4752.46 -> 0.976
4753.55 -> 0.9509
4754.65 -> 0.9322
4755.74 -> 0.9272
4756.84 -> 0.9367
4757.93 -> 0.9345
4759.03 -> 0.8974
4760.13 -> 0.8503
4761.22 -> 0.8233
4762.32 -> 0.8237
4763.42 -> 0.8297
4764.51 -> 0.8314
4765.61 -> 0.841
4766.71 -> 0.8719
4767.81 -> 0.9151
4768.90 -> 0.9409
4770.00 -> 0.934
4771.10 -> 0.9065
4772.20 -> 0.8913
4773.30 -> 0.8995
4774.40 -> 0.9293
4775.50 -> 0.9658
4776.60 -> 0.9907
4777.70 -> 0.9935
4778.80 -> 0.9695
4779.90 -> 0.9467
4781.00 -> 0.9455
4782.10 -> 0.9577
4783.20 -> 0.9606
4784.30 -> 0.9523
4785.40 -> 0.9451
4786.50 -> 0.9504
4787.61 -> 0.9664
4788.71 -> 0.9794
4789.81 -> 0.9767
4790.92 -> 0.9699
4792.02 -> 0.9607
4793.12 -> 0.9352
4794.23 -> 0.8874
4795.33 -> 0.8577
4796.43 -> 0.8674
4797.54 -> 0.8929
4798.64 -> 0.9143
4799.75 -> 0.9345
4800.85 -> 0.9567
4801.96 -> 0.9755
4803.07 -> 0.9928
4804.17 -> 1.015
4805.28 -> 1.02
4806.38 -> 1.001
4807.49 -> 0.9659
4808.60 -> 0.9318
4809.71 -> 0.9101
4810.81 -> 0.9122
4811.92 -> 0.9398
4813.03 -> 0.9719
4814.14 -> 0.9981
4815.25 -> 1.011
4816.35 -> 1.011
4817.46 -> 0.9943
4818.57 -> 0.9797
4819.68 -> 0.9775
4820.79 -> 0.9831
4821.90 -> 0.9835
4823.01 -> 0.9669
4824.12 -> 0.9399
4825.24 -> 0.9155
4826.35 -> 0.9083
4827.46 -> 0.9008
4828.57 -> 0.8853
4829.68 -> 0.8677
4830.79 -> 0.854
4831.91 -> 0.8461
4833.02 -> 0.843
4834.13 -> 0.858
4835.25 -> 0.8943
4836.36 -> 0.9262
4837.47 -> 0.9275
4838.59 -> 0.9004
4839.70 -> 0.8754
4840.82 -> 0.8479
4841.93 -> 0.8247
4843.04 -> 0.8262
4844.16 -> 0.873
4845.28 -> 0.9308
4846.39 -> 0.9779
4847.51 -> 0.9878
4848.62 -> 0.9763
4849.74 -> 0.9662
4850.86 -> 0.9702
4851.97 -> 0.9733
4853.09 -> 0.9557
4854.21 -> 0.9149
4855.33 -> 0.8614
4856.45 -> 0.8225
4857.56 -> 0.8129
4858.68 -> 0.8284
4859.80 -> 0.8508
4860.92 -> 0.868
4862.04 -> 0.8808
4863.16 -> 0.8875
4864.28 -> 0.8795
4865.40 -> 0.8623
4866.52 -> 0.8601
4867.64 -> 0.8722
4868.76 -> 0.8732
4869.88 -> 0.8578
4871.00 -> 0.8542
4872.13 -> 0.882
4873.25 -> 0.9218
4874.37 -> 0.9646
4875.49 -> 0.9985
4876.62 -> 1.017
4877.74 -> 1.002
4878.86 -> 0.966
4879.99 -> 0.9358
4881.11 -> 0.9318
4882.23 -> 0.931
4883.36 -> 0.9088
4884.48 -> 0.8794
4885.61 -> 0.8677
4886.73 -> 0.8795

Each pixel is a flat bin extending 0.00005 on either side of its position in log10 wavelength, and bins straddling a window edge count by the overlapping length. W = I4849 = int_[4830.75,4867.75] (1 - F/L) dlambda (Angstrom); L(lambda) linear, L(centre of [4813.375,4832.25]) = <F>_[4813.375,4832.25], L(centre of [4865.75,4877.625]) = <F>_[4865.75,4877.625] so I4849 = 1.5 Angstrom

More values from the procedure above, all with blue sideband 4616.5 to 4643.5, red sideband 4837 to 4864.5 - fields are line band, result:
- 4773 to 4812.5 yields -2.10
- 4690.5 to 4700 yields 0.45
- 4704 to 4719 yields 0.34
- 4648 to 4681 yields 0.09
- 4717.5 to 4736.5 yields -0.33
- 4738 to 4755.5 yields -0.42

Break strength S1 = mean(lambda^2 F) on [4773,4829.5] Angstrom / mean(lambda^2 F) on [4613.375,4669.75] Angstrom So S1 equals 1.13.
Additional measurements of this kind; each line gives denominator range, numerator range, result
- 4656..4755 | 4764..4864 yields 1.07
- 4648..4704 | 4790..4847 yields 1.10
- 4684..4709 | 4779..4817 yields 1.16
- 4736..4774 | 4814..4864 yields 1.04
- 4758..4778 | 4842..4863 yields 1.04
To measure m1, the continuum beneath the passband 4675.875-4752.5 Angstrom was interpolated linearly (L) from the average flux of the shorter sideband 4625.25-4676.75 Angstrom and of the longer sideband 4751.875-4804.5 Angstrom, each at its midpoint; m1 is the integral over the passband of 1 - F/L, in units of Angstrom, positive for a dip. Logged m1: 1.4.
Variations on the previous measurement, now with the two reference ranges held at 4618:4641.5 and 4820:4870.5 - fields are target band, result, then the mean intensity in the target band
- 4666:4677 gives 0.2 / 0.895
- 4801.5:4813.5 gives -0.9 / 0.967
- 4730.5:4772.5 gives 0.3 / 0.899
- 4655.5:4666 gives -0.4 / 0.949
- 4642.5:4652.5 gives 0.8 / 0.847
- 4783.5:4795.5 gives -0.6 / 0.947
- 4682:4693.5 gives 0.2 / 0.895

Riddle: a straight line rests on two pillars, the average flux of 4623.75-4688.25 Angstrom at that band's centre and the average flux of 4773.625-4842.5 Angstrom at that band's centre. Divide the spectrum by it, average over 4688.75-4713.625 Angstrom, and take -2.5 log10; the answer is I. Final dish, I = 0.07 mag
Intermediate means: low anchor 0.911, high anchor 0.938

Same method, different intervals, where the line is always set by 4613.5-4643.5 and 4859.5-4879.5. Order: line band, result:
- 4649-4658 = 0.02 mag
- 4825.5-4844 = 0.04 mag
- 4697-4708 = 0.10 mag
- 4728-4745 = 0.01 mag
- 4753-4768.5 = 0.03 mag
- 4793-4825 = -0.06 mag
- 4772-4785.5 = -0.05 mag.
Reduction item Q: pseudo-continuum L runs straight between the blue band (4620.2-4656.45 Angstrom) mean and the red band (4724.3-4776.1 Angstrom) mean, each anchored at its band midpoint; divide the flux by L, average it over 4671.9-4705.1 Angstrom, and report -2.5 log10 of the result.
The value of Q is 0.02 mag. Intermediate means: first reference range 0.899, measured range 0.888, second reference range 0.904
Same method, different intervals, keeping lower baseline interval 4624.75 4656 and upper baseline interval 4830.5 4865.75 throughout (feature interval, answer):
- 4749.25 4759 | -0.059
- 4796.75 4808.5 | -0.082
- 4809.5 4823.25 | -0.096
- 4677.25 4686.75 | -0.035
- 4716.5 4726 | -0.077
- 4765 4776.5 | -0.021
